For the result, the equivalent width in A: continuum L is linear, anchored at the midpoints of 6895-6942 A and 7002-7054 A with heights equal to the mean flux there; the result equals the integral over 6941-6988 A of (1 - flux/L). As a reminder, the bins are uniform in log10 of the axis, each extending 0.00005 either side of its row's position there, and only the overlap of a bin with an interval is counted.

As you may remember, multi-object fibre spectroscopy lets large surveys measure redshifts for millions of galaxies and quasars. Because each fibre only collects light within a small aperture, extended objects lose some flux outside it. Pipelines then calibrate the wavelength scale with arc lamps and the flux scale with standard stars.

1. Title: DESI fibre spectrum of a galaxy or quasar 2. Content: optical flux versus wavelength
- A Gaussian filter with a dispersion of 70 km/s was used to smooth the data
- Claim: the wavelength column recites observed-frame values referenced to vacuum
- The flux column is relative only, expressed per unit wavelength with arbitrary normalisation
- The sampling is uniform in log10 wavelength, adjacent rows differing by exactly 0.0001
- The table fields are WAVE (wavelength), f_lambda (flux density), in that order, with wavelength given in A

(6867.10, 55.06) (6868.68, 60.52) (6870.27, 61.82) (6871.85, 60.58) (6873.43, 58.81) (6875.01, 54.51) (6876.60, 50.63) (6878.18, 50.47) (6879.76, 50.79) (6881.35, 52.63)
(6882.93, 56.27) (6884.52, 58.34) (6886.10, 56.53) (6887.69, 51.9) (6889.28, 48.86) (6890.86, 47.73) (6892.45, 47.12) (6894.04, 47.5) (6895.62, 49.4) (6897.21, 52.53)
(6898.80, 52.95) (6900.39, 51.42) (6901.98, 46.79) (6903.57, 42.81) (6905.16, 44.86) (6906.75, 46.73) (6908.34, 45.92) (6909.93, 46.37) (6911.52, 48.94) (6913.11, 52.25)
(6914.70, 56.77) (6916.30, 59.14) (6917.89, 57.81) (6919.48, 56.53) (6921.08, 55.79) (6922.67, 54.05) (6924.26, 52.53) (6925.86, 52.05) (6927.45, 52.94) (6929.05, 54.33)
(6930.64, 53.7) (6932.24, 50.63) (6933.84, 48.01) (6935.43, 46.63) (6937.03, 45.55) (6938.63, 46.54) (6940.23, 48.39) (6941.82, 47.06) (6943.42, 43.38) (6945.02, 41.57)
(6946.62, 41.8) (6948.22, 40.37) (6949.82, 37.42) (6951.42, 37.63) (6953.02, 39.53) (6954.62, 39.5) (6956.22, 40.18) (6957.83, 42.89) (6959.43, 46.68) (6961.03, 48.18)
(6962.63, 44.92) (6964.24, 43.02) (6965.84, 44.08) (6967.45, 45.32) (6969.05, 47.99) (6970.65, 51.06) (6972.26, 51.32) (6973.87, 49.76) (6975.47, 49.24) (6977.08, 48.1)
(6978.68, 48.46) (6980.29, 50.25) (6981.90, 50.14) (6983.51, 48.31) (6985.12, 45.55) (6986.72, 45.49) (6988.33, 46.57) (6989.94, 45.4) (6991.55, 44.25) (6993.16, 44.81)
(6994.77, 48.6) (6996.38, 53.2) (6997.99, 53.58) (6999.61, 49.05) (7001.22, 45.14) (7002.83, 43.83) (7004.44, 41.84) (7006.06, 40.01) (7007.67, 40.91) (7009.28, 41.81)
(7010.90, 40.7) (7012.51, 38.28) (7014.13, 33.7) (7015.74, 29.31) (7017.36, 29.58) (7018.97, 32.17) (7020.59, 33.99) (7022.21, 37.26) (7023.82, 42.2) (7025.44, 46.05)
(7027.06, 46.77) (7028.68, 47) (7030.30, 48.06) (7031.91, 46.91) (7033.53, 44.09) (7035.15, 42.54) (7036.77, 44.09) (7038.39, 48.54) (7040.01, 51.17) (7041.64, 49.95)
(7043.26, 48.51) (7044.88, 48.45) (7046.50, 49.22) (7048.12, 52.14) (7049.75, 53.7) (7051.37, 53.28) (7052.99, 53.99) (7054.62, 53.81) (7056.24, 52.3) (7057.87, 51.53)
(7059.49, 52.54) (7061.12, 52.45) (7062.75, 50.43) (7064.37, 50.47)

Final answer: 2.5 A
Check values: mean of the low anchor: 50.7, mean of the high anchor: 43.8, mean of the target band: 45.2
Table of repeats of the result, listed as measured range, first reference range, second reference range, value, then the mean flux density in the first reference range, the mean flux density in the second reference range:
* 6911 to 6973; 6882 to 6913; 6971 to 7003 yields 1.4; 49.7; 48.2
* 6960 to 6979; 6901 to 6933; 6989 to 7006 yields 0.3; 51.6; 46.6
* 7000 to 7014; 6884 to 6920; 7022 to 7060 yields 2.2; 50.7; 48.7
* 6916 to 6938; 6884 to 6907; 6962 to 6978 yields -1.7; 49.7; 47.5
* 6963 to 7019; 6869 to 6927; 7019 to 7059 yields 5.0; 52.3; 47.5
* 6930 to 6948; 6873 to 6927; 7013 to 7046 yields 0.9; 51.7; 42.5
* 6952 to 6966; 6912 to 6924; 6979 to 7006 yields 2.2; 55.7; 47.1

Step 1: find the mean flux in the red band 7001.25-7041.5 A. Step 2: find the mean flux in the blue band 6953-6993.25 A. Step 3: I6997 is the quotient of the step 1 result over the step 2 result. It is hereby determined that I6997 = 0.9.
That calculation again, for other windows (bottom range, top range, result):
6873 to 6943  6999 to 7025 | 0.76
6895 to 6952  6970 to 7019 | 0.91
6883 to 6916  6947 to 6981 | 0.90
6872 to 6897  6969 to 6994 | 0.92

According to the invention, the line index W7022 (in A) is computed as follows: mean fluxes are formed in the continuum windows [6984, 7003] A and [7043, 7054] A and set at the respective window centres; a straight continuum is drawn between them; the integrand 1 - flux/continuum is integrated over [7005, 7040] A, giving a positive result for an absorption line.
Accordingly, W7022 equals 6.1 A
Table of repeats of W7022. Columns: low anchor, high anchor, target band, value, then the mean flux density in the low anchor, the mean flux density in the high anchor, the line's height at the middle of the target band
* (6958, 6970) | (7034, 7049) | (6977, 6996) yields -0.3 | 45.7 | 48.2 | 46.4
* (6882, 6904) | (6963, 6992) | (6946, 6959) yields 2.2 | 50.9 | 47.5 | 48.5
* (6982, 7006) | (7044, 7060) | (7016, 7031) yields 2.9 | 46.7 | 52.1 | 49.4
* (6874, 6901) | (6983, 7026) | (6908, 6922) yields -1.1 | 51.8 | 42.2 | 49.5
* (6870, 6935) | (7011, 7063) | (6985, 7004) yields 0.2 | 52.1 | 45.6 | 47.7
